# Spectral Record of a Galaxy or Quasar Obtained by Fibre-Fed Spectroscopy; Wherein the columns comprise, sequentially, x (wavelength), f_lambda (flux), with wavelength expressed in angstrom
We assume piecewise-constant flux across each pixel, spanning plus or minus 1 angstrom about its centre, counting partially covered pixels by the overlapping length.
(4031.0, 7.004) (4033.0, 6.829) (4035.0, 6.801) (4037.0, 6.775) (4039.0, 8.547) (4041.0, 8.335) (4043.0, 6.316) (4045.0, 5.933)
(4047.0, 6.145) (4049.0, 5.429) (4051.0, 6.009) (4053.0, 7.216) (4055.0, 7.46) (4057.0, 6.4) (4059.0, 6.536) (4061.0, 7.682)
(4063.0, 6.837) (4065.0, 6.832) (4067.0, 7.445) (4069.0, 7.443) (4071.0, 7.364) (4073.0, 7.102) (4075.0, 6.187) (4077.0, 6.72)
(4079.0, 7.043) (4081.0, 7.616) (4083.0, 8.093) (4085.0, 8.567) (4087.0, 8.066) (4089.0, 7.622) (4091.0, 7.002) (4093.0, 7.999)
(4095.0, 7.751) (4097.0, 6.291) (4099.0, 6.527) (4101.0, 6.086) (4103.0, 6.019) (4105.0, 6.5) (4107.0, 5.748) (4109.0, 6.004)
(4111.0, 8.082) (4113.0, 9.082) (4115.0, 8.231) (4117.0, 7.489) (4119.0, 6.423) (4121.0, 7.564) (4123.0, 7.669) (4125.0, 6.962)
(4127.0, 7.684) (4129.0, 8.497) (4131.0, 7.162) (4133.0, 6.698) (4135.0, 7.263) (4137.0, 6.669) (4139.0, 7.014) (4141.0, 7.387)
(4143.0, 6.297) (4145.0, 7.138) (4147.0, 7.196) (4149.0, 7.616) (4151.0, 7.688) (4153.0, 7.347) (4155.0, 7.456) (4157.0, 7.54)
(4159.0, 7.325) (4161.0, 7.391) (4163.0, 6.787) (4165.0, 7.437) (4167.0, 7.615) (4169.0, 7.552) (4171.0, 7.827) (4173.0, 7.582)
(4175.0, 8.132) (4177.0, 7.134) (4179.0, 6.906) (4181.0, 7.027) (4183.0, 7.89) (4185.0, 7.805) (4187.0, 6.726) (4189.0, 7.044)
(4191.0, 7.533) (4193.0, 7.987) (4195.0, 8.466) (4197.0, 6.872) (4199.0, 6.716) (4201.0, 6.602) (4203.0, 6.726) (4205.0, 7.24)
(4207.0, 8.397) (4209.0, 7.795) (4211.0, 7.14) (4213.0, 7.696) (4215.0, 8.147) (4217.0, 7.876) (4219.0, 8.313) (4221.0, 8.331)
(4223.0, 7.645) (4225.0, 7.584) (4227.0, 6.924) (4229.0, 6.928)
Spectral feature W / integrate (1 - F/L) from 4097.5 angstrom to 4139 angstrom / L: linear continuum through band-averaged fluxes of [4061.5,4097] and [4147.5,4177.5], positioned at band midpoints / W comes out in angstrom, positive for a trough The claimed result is 1.8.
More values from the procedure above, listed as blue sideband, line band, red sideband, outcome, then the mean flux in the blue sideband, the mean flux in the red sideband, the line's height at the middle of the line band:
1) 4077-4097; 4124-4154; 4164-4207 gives 1.1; 7.63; 7.4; 7.5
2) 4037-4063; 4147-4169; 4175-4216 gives -0.5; 6.83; 7.41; 7.26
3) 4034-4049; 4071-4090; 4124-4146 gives -1.2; 6.88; 7.16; 6.99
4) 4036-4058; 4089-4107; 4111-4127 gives 1.5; 6.78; 7.66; 7.4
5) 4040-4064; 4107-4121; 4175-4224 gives -0.8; 6.69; 7.51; 7.04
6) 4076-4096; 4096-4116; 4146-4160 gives 1.9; 7.65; 7.45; 7.59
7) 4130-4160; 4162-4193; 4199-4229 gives -0.3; 7.19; 7.55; 7.36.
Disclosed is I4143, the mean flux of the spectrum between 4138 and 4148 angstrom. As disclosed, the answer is 7.01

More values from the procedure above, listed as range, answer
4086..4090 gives 7.84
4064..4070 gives 7.24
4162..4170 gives 7.35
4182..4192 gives 7.4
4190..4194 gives 7.76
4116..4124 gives 7.29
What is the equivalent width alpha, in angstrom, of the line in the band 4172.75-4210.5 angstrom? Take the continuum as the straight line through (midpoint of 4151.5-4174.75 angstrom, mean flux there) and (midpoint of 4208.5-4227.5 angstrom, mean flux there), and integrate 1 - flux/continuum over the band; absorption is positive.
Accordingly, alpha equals 1.1 angstrom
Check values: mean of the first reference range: 7.47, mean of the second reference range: 7.77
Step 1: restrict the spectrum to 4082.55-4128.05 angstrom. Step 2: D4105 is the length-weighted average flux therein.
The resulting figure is 7.27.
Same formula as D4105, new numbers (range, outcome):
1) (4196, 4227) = 7.52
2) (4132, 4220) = 7.39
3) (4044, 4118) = 7.04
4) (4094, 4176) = 7.24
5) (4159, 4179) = 7.46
